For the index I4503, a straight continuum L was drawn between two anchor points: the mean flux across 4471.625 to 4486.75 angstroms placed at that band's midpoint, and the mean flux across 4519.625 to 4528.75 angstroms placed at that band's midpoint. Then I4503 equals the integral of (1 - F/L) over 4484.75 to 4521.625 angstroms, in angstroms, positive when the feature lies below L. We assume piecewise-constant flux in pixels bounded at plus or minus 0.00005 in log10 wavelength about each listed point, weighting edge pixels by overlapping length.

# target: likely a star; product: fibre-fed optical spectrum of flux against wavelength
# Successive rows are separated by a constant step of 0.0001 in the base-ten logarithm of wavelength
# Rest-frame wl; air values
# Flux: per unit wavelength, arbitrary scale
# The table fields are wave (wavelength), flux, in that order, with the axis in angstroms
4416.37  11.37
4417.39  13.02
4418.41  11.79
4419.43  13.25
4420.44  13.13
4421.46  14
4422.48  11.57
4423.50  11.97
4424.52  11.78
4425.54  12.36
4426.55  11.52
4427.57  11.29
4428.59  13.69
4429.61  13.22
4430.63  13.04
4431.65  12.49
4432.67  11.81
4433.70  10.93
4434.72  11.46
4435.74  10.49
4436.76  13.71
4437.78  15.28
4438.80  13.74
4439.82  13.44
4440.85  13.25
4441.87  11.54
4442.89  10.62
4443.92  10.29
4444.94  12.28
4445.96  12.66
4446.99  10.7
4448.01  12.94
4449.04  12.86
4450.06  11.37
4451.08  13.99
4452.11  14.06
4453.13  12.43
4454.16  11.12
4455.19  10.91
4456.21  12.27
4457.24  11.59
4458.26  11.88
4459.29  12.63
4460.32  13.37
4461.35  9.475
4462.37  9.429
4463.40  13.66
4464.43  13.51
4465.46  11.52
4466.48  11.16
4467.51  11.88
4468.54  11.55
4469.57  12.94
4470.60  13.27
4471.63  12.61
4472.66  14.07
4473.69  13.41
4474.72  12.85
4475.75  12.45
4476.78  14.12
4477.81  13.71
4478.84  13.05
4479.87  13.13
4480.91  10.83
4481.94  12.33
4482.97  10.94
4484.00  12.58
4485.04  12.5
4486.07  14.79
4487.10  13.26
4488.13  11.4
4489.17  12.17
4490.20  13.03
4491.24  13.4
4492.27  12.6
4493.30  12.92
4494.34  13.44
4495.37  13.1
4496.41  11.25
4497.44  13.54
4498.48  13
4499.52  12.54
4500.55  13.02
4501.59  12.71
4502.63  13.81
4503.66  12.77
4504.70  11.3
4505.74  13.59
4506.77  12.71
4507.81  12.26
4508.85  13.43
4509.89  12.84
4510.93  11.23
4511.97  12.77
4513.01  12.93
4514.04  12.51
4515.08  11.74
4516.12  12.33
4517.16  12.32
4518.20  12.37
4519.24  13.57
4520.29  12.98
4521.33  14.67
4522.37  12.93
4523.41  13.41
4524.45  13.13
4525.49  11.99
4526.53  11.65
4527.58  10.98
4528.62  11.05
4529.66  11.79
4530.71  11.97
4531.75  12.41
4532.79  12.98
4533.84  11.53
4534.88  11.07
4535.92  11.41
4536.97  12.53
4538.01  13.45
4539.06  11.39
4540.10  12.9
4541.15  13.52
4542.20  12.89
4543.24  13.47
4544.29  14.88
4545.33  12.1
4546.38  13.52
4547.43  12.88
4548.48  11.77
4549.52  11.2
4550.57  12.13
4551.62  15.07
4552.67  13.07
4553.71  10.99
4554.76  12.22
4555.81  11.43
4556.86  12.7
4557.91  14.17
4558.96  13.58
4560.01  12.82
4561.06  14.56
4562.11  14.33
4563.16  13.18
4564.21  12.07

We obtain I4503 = -0.13 angstroms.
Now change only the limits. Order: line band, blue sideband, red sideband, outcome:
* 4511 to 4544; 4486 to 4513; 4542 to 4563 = 1.07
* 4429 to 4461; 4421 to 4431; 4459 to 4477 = 0.25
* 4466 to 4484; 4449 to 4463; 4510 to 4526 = -0.63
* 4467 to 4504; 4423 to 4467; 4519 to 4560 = -1.34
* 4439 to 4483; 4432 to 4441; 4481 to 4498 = 1.20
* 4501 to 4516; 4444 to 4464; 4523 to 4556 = -0.40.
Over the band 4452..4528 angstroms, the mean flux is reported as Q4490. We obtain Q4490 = 12.6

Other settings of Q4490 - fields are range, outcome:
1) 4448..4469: 12.1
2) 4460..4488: 12.5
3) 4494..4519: 12.7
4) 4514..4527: 12.8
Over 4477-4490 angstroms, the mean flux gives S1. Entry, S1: 12.6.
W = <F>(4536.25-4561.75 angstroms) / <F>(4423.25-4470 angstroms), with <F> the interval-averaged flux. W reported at 1.1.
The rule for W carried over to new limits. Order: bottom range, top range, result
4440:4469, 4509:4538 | 1.03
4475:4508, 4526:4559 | 0.97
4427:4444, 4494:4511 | 1.03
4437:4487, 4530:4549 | 1.01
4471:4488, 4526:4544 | 0.95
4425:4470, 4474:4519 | 1.04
